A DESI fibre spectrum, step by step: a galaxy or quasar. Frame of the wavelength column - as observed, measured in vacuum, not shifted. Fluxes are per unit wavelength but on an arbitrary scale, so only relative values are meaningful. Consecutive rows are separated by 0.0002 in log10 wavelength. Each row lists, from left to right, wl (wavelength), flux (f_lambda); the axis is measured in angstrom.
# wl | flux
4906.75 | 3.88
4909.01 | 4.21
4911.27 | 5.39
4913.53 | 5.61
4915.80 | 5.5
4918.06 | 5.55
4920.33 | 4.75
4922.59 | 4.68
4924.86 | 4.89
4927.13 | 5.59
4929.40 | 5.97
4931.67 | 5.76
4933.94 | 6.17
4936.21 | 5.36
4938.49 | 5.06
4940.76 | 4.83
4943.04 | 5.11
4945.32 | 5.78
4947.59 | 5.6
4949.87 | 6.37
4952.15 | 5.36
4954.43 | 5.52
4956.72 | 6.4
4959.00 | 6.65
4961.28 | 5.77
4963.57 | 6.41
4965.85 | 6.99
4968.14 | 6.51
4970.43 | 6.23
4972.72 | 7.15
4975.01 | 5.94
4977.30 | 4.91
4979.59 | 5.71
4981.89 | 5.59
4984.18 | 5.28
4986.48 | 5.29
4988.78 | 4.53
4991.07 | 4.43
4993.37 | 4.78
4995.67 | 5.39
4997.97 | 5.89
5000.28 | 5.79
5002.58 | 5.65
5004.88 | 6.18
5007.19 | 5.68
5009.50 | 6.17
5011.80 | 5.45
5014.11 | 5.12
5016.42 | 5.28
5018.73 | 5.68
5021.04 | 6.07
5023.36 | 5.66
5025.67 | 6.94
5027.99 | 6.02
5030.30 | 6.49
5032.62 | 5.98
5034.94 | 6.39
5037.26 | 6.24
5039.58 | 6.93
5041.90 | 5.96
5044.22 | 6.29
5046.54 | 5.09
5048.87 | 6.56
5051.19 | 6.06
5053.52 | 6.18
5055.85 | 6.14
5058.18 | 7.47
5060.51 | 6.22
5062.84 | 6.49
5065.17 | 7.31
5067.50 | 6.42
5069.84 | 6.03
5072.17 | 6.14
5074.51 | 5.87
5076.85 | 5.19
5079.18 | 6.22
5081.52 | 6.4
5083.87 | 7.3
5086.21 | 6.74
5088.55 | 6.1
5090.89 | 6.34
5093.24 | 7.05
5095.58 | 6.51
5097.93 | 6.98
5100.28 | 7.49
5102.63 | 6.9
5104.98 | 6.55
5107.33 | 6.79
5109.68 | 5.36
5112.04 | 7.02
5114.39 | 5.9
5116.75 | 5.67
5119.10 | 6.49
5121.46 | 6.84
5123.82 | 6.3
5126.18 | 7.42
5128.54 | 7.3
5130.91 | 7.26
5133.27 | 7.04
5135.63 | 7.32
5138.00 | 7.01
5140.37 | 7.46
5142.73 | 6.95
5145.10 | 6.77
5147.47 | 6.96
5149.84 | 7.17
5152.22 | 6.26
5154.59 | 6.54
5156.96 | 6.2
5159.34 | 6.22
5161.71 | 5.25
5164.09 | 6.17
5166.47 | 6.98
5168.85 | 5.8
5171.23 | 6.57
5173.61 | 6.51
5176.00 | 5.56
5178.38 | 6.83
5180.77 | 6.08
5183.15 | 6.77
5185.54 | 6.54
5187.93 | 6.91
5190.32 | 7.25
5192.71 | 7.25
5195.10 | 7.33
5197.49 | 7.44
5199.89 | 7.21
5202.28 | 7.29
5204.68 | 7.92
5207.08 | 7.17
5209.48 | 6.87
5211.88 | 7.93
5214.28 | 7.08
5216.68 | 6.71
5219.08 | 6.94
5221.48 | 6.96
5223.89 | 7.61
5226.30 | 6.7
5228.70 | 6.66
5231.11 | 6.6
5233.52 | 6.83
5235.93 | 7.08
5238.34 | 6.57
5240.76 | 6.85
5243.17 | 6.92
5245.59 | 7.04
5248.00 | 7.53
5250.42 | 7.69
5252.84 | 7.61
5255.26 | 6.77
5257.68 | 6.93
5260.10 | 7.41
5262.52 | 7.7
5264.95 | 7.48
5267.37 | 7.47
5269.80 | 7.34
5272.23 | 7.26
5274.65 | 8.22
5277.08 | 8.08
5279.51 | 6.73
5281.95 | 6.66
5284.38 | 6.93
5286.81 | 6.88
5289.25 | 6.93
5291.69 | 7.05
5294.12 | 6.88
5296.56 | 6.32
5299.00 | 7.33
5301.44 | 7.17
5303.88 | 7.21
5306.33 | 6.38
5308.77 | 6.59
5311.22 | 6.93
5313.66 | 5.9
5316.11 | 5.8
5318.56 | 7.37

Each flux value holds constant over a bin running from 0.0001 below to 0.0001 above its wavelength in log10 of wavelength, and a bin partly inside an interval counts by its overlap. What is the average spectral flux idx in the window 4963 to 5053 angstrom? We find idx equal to 5.86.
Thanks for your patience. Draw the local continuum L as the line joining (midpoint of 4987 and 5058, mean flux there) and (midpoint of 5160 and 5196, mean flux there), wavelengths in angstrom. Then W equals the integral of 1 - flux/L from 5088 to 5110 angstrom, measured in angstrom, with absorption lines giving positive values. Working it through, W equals -1.8 angstrom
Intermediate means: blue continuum 5.85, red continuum 6.51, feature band 6.67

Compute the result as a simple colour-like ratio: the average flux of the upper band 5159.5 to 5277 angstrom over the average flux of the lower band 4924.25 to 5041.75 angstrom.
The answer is 1.21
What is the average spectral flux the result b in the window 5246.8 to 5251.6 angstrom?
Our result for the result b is 7.61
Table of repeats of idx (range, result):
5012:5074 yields 6.18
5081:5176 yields 6.63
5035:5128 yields 6.44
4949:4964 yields 6.05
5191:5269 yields 7.17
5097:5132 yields 6.68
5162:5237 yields 6.87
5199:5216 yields 7.34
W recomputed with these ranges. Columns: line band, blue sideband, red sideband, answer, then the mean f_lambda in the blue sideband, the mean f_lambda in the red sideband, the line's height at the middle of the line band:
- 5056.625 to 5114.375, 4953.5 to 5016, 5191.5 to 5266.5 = -1.7 angstrom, 5.75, 7.17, 6.33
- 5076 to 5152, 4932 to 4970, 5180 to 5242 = -1.3 angstrom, 5.87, 7.03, 6.6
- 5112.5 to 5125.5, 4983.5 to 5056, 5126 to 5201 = 0.3 angstrom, 5.8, 6.75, 6.46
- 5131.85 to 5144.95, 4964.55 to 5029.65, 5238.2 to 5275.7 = -1.1 angstrom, 5.73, 7.32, 6.59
